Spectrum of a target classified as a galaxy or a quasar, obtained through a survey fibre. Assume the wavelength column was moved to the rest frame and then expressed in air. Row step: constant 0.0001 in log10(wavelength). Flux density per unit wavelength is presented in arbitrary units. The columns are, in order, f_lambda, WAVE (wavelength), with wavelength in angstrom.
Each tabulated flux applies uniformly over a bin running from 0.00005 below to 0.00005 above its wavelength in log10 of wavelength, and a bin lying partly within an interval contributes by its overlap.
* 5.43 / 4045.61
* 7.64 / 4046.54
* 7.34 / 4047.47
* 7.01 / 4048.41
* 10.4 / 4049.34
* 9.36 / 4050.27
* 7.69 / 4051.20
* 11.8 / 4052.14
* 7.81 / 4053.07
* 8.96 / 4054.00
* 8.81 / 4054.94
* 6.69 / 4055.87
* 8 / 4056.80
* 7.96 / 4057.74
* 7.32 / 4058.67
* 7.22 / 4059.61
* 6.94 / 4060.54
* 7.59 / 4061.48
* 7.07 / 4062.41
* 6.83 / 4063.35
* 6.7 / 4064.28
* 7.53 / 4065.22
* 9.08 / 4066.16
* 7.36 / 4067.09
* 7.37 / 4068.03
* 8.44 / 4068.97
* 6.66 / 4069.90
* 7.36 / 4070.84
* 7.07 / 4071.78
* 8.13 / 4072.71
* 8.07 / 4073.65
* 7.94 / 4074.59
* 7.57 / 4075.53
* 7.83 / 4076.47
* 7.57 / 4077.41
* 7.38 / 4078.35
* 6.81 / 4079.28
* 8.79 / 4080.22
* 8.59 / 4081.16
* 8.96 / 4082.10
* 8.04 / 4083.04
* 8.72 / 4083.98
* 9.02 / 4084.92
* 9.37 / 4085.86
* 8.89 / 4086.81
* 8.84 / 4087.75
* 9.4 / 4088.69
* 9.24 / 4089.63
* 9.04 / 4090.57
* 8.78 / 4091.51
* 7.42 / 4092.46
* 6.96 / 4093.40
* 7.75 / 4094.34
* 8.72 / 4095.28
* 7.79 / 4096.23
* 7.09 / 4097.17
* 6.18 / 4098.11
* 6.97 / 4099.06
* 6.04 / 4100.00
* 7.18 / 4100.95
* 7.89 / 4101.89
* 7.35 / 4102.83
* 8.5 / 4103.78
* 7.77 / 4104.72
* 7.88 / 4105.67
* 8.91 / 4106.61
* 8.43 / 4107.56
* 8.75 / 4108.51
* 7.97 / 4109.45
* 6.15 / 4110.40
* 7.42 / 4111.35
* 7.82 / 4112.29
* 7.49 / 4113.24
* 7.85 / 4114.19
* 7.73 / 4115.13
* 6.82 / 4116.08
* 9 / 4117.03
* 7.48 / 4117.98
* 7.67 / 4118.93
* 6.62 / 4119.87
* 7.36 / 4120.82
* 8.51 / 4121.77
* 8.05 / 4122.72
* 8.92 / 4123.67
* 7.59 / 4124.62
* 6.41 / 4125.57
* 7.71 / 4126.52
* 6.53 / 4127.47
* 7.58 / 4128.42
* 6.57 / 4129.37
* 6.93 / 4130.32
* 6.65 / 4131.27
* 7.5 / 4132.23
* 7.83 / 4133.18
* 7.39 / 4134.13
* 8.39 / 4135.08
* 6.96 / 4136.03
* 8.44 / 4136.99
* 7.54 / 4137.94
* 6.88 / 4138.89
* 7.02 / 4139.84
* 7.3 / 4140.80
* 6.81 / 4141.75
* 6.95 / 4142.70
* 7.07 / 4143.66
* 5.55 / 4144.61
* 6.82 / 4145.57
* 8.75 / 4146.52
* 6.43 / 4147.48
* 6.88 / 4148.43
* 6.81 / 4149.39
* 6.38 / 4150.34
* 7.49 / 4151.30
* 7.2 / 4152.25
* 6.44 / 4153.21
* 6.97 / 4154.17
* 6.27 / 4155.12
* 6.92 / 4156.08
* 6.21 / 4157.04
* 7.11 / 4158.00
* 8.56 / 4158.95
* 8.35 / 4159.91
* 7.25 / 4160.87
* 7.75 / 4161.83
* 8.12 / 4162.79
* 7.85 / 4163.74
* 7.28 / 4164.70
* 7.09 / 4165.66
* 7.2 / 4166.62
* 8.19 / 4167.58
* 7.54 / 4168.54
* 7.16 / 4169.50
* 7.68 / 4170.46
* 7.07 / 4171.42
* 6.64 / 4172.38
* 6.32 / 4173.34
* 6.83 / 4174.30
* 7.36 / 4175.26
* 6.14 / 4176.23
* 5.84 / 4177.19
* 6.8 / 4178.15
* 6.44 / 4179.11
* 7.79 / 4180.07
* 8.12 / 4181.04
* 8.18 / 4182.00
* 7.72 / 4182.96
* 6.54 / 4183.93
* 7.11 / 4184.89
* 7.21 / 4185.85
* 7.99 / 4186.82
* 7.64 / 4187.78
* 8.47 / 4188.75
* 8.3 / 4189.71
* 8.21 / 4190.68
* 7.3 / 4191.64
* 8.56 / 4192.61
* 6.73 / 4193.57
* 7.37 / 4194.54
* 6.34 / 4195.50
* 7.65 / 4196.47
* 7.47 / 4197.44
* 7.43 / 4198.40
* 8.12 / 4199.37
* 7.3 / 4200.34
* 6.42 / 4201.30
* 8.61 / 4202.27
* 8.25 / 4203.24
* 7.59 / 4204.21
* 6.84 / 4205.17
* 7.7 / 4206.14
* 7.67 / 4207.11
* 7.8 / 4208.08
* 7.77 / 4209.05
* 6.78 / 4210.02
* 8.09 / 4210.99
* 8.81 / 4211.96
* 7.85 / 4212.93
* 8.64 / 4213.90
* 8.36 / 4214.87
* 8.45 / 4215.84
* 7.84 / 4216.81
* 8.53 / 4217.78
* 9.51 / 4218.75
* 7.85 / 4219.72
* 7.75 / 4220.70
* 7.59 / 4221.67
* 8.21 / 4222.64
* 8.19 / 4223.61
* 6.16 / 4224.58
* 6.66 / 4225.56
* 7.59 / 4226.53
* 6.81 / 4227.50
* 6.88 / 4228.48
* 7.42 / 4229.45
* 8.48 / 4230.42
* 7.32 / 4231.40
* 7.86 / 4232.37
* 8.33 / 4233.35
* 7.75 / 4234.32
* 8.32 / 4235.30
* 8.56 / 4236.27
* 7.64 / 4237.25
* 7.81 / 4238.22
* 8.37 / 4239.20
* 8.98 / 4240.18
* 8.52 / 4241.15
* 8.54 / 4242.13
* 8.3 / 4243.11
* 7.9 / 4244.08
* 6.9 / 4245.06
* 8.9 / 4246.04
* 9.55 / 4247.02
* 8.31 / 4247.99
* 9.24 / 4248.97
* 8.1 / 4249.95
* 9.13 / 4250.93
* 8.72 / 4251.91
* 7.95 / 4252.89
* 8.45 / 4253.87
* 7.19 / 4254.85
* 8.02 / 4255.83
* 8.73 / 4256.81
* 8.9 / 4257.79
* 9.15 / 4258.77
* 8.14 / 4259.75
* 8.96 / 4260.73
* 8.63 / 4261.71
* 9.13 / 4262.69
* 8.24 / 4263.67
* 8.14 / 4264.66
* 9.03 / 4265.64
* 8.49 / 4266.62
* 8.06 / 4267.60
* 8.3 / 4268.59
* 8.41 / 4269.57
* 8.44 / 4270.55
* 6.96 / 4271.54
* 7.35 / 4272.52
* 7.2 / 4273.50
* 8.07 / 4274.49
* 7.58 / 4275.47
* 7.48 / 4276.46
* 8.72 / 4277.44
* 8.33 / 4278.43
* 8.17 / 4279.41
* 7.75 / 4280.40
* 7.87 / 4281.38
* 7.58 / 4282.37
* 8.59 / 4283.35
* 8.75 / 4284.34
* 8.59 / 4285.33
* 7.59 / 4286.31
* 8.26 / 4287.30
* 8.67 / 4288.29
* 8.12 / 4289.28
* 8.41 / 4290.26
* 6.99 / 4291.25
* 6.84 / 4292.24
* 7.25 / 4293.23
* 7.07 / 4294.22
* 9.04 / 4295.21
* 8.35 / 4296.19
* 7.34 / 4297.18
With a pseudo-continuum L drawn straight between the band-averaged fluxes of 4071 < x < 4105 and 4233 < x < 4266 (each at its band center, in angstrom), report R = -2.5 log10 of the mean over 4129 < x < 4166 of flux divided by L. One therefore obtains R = 0.13 mag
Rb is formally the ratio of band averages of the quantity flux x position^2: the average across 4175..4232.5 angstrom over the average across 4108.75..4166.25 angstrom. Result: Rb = 1.07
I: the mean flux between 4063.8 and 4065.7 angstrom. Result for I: 7.11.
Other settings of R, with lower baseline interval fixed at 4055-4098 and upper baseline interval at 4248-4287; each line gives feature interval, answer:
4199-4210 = 0.07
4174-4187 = 0.14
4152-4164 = 0.11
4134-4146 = 0.12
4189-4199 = 0.08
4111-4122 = 0.05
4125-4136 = 0.11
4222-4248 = 0.04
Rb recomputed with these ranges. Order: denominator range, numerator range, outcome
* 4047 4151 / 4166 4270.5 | 1.08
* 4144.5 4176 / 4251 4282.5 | 1.20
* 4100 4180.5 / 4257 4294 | 1.18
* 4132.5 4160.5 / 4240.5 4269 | 1.24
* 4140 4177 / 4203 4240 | 1.14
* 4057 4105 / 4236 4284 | 1.15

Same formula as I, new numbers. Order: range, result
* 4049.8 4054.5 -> 9.12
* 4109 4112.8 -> 7.33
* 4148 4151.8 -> 6.9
